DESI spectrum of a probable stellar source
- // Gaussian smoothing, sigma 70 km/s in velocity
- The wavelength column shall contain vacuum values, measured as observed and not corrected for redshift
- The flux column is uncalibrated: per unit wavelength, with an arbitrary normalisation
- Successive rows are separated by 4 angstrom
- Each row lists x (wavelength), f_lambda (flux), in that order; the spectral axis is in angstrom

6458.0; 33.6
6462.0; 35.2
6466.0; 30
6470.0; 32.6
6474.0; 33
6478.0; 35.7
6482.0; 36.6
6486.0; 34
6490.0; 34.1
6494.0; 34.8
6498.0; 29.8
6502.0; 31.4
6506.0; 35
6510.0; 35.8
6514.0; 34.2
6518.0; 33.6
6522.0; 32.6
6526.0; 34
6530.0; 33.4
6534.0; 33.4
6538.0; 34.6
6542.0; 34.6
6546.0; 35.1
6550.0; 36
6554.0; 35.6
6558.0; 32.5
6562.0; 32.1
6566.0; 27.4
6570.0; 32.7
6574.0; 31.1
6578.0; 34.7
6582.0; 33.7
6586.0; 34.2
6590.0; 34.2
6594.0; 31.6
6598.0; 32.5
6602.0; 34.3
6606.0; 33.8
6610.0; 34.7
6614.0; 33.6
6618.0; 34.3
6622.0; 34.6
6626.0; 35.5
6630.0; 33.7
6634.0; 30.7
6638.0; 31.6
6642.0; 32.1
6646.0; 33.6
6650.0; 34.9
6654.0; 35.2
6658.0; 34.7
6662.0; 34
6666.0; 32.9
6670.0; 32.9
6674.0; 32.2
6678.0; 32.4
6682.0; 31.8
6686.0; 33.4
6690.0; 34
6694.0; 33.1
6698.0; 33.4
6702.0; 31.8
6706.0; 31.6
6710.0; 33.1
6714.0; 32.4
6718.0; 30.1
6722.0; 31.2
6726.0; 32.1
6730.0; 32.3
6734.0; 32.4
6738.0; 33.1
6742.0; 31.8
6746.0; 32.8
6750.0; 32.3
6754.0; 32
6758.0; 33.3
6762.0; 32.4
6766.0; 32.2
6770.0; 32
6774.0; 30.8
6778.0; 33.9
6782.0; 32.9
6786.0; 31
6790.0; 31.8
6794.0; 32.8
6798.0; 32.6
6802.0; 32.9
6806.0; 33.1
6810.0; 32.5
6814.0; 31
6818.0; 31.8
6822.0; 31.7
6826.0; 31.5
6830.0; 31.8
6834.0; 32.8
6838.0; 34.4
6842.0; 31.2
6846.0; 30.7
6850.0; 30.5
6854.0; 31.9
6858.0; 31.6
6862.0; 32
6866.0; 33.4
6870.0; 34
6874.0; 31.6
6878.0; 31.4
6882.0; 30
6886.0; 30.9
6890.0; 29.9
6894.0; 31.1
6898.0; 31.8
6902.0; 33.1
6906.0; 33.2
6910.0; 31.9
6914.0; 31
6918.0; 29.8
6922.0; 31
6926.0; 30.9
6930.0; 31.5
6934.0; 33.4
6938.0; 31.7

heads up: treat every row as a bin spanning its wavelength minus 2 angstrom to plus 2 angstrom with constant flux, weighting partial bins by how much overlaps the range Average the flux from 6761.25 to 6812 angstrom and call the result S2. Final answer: 32.4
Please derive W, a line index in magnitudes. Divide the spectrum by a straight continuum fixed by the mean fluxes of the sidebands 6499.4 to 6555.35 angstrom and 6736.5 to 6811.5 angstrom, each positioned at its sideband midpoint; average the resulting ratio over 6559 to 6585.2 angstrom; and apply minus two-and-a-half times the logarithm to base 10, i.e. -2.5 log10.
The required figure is 0.06 mag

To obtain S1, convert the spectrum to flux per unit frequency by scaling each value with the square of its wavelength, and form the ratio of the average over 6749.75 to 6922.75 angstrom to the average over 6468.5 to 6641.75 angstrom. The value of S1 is 1.04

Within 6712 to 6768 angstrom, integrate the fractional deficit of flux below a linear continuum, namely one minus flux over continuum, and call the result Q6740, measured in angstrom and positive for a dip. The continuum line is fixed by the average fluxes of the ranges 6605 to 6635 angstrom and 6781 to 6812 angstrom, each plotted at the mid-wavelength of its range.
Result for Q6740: 1.3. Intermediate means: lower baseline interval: 34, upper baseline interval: 32.4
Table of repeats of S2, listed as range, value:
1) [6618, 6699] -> 33.4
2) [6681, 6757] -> 32.4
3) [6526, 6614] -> 33.5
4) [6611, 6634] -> 34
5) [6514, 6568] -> 33.5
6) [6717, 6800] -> 32.2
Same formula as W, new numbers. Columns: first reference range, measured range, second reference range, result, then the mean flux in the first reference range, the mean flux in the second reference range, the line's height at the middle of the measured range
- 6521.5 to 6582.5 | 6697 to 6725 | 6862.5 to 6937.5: 0.02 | 33.4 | 31.7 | 32.6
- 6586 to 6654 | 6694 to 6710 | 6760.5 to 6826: 0.01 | 33.6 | 32.2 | 32.9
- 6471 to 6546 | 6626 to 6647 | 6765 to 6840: 0.02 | 33.9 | 32.3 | 33.2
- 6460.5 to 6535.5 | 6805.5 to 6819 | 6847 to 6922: 0.00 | 33.6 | 31.6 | 32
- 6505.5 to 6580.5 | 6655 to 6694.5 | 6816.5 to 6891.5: -0.01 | 33.6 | 31.8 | 32.8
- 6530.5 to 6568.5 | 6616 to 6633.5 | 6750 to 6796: -0.04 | 33.5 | 32.3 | 33.1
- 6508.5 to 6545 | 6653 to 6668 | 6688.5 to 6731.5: -0.05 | 34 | 32.3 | 32.7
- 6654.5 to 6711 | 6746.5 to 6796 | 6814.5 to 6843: 0.01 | 33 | 32.1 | 32.5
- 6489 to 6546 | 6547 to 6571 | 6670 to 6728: 0.02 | 33.7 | 32.3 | 33.4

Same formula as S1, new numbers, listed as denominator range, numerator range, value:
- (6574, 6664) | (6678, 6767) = 0.99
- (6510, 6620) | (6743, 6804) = 1.03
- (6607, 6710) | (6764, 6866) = 1.01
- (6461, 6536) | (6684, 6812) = 1.04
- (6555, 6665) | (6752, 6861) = 1.02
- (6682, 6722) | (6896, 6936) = 1.04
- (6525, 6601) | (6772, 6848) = 1.04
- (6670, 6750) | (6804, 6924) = 1.03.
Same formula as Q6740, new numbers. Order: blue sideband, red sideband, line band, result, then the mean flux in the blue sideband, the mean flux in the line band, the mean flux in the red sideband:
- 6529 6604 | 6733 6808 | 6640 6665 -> -0.8 angstrom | 33.4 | 34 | 32.4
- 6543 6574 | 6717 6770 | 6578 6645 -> -1.5 angstrom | 33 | 33.5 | 32.2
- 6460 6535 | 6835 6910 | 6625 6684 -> -0.5 angstrom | 33.6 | 33.2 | 31.8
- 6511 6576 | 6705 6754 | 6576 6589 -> -0.4 angstrom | 33.3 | 34.2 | 32.1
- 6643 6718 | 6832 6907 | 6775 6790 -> 0.0 angstrom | 33.1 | 32.4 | 31.9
